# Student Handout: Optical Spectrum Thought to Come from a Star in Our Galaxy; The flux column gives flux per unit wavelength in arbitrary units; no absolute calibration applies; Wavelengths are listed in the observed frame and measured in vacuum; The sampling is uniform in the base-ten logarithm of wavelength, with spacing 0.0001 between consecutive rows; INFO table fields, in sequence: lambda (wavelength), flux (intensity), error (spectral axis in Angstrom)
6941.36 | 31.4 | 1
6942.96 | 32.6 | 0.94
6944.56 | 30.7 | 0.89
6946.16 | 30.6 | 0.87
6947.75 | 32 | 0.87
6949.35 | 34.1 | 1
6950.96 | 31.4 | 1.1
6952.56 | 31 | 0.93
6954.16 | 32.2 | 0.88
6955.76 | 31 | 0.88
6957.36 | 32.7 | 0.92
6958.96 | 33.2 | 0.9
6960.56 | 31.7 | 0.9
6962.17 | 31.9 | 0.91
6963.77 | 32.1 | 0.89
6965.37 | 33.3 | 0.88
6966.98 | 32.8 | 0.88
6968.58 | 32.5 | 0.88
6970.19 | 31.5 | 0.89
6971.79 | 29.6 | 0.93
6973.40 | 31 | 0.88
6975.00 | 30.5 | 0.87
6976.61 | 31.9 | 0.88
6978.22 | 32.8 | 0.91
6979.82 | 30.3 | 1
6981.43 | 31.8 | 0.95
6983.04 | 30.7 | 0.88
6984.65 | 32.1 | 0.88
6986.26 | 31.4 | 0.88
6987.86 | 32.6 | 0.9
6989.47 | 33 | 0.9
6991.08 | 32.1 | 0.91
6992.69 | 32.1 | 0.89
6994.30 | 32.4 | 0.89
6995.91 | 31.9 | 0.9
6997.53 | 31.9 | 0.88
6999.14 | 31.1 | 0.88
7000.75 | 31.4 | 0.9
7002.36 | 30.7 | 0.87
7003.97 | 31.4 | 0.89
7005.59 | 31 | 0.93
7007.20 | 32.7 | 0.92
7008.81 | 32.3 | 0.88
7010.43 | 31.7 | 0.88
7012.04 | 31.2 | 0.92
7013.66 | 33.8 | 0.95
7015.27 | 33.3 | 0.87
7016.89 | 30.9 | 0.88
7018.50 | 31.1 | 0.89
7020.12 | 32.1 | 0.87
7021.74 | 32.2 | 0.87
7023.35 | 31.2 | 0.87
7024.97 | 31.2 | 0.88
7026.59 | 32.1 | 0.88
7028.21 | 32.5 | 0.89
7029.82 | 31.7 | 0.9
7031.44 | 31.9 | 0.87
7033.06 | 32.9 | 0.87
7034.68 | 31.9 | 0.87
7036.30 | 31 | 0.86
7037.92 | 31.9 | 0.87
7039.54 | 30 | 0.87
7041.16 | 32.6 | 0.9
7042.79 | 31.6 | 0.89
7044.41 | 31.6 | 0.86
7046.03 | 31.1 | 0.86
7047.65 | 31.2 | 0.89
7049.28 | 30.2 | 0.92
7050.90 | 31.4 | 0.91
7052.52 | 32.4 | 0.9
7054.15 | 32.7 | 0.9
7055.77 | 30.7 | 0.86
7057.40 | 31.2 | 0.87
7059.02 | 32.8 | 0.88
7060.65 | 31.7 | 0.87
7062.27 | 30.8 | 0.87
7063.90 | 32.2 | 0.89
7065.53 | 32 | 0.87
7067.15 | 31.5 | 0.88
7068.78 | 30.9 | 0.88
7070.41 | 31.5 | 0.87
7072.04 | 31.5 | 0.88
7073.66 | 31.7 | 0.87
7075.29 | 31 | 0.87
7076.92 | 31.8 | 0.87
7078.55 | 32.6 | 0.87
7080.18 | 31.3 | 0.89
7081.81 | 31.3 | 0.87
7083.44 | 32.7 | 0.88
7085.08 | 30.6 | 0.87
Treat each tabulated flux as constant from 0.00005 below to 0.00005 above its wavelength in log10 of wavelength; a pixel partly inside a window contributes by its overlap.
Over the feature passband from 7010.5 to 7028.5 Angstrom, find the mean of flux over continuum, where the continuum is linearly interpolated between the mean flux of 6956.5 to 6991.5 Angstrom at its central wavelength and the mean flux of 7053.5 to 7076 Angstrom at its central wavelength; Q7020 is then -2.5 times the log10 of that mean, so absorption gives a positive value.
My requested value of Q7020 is -0.01 mag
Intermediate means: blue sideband 31.9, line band 31.9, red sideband 31.6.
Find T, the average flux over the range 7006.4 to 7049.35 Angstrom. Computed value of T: 31.8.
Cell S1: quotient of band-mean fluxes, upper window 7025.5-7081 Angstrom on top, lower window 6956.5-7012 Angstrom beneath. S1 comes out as 0.99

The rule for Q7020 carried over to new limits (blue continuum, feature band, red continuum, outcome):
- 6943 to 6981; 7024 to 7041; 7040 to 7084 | 0.00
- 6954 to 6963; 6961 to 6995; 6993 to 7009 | 0.00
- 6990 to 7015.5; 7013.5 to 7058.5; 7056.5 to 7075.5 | 0.00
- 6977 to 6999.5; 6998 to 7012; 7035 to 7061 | 0.01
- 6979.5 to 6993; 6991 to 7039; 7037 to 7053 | -0.01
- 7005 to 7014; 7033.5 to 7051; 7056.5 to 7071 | 0.02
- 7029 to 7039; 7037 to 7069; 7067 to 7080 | 0.01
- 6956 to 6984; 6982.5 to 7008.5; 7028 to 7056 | 0.00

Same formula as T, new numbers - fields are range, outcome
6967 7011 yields 31.7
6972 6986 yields 31.3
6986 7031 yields 31.9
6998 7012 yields 31.5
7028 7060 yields 31.7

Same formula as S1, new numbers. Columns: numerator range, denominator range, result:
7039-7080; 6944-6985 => 0.99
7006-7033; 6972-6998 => 1.01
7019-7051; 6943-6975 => 0.99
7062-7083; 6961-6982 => 1.00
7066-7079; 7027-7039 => 0.99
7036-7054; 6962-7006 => 0.99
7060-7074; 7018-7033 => 0.99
